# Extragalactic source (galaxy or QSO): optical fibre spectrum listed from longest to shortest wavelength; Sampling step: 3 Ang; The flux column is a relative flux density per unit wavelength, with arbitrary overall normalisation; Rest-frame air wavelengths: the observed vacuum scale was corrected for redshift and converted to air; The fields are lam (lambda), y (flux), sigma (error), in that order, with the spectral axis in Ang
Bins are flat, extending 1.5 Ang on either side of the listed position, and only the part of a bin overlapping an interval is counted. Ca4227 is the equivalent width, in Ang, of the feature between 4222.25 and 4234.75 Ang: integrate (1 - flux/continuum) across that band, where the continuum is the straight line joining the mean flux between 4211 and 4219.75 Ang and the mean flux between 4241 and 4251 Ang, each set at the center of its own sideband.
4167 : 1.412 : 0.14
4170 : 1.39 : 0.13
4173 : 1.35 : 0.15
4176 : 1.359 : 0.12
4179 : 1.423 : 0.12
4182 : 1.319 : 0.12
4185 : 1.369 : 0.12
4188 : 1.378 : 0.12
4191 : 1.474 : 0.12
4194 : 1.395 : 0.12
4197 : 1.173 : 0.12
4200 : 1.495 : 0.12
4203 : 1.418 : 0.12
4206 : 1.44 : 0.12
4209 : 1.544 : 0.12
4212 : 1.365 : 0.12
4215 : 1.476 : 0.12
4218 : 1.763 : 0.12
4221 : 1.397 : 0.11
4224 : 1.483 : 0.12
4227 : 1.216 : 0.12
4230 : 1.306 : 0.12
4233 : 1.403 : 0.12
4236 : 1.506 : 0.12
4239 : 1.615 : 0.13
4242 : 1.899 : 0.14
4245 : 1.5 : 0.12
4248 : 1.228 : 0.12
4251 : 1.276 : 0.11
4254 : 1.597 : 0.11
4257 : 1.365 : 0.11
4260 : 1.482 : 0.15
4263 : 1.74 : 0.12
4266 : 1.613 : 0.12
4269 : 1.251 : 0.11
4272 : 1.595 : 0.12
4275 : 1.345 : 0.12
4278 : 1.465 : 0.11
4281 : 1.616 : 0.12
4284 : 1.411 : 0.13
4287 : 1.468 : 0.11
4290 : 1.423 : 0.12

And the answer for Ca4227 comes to 1.3 Ang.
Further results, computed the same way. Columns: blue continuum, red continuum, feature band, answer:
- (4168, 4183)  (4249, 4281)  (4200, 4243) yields -1.8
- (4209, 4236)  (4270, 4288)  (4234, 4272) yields -1.3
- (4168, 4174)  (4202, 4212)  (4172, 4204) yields 0.8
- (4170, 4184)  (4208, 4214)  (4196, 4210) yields 0.1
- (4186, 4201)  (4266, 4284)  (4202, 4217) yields -0.7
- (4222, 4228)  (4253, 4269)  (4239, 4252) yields -0.4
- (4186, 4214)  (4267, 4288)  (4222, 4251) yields -0.4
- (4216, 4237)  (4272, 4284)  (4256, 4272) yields -0.4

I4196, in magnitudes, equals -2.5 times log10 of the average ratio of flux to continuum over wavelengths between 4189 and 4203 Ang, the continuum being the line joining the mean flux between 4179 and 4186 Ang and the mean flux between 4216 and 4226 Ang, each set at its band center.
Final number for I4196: 0.02 mag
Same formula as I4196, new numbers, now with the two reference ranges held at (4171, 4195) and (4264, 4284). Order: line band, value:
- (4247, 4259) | 0.06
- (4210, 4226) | -0.05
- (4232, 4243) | -0.11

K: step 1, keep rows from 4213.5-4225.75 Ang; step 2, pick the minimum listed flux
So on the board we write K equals 1.397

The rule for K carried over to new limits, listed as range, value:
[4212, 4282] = 1.216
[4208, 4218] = 1.365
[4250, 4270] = 1.251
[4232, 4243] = 1.403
